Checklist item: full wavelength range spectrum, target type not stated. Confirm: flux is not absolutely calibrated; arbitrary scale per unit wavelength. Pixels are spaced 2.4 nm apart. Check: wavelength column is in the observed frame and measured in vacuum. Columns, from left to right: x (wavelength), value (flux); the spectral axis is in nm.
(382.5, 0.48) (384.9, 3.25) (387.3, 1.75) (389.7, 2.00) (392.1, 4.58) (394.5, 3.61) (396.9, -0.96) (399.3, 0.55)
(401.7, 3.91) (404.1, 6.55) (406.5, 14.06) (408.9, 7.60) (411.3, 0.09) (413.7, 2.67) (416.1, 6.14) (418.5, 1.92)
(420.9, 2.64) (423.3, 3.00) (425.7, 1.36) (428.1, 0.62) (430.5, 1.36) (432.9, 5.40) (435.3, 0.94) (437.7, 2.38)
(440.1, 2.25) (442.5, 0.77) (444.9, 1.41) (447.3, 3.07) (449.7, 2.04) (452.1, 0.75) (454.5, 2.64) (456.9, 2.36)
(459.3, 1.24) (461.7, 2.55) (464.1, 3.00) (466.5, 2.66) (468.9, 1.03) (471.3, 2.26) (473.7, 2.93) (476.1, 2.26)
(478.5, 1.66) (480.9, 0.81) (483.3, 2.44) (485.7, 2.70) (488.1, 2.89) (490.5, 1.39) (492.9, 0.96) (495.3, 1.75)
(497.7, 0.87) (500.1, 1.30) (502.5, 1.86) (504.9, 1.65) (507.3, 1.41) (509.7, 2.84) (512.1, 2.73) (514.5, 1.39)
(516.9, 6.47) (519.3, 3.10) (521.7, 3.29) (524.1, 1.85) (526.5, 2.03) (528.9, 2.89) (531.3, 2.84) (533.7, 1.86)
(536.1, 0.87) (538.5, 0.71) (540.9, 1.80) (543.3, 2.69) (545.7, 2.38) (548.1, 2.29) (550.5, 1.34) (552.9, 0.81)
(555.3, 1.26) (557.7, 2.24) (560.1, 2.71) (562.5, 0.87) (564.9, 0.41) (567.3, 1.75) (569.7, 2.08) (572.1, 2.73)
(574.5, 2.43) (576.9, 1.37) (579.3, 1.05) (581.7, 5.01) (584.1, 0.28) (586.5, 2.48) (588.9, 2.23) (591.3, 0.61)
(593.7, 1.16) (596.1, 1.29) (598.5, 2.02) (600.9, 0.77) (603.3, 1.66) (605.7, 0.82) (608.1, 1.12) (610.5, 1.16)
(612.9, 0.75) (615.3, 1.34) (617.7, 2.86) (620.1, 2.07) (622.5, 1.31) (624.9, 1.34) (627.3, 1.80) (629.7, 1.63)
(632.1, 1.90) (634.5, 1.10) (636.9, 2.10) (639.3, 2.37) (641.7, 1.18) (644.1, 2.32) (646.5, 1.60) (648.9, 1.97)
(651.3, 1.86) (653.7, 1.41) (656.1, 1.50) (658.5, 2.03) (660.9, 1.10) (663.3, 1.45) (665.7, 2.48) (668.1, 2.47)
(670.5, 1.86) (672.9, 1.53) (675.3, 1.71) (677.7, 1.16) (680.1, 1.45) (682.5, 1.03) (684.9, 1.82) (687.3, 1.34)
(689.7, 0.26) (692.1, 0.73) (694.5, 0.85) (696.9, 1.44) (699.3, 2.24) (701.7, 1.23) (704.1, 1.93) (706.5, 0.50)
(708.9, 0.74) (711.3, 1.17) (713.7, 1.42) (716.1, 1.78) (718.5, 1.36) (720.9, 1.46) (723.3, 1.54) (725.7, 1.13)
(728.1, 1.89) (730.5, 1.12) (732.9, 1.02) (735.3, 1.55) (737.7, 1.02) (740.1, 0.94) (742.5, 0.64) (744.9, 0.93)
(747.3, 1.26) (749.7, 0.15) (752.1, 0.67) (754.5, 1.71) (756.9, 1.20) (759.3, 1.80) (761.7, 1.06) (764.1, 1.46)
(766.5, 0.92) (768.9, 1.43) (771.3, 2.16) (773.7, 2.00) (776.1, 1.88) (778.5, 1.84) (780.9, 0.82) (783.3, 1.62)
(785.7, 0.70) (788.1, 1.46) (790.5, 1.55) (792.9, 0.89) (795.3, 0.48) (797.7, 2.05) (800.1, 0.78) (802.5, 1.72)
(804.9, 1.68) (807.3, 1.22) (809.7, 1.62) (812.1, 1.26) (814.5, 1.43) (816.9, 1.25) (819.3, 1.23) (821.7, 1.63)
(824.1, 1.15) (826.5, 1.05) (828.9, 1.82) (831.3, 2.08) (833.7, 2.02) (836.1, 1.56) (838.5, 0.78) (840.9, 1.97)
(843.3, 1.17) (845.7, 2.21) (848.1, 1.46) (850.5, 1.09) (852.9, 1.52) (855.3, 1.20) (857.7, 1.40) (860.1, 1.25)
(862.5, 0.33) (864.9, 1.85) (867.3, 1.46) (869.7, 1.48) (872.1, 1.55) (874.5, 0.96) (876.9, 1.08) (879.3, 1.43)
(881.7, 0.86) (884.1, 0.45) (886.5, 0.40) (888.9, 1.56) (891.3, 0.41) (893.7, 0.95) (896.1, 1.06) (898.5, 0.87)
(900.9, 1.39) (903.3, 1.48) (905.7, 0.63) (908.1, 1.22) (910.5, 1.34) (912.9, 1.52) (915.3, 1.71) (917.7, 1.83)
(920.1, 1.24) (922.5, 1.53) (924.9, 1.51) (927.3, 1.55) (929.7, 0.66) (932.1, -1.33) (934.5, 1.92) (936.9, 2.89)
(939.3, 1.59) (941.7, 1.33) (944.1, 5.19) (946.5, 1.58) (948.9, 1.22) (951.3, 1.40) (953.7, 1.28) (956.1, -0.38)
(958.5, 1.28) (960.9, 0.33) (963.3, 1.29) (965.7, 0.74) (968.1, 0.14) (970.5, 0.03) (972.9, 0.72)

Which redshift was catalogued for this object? 2.34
